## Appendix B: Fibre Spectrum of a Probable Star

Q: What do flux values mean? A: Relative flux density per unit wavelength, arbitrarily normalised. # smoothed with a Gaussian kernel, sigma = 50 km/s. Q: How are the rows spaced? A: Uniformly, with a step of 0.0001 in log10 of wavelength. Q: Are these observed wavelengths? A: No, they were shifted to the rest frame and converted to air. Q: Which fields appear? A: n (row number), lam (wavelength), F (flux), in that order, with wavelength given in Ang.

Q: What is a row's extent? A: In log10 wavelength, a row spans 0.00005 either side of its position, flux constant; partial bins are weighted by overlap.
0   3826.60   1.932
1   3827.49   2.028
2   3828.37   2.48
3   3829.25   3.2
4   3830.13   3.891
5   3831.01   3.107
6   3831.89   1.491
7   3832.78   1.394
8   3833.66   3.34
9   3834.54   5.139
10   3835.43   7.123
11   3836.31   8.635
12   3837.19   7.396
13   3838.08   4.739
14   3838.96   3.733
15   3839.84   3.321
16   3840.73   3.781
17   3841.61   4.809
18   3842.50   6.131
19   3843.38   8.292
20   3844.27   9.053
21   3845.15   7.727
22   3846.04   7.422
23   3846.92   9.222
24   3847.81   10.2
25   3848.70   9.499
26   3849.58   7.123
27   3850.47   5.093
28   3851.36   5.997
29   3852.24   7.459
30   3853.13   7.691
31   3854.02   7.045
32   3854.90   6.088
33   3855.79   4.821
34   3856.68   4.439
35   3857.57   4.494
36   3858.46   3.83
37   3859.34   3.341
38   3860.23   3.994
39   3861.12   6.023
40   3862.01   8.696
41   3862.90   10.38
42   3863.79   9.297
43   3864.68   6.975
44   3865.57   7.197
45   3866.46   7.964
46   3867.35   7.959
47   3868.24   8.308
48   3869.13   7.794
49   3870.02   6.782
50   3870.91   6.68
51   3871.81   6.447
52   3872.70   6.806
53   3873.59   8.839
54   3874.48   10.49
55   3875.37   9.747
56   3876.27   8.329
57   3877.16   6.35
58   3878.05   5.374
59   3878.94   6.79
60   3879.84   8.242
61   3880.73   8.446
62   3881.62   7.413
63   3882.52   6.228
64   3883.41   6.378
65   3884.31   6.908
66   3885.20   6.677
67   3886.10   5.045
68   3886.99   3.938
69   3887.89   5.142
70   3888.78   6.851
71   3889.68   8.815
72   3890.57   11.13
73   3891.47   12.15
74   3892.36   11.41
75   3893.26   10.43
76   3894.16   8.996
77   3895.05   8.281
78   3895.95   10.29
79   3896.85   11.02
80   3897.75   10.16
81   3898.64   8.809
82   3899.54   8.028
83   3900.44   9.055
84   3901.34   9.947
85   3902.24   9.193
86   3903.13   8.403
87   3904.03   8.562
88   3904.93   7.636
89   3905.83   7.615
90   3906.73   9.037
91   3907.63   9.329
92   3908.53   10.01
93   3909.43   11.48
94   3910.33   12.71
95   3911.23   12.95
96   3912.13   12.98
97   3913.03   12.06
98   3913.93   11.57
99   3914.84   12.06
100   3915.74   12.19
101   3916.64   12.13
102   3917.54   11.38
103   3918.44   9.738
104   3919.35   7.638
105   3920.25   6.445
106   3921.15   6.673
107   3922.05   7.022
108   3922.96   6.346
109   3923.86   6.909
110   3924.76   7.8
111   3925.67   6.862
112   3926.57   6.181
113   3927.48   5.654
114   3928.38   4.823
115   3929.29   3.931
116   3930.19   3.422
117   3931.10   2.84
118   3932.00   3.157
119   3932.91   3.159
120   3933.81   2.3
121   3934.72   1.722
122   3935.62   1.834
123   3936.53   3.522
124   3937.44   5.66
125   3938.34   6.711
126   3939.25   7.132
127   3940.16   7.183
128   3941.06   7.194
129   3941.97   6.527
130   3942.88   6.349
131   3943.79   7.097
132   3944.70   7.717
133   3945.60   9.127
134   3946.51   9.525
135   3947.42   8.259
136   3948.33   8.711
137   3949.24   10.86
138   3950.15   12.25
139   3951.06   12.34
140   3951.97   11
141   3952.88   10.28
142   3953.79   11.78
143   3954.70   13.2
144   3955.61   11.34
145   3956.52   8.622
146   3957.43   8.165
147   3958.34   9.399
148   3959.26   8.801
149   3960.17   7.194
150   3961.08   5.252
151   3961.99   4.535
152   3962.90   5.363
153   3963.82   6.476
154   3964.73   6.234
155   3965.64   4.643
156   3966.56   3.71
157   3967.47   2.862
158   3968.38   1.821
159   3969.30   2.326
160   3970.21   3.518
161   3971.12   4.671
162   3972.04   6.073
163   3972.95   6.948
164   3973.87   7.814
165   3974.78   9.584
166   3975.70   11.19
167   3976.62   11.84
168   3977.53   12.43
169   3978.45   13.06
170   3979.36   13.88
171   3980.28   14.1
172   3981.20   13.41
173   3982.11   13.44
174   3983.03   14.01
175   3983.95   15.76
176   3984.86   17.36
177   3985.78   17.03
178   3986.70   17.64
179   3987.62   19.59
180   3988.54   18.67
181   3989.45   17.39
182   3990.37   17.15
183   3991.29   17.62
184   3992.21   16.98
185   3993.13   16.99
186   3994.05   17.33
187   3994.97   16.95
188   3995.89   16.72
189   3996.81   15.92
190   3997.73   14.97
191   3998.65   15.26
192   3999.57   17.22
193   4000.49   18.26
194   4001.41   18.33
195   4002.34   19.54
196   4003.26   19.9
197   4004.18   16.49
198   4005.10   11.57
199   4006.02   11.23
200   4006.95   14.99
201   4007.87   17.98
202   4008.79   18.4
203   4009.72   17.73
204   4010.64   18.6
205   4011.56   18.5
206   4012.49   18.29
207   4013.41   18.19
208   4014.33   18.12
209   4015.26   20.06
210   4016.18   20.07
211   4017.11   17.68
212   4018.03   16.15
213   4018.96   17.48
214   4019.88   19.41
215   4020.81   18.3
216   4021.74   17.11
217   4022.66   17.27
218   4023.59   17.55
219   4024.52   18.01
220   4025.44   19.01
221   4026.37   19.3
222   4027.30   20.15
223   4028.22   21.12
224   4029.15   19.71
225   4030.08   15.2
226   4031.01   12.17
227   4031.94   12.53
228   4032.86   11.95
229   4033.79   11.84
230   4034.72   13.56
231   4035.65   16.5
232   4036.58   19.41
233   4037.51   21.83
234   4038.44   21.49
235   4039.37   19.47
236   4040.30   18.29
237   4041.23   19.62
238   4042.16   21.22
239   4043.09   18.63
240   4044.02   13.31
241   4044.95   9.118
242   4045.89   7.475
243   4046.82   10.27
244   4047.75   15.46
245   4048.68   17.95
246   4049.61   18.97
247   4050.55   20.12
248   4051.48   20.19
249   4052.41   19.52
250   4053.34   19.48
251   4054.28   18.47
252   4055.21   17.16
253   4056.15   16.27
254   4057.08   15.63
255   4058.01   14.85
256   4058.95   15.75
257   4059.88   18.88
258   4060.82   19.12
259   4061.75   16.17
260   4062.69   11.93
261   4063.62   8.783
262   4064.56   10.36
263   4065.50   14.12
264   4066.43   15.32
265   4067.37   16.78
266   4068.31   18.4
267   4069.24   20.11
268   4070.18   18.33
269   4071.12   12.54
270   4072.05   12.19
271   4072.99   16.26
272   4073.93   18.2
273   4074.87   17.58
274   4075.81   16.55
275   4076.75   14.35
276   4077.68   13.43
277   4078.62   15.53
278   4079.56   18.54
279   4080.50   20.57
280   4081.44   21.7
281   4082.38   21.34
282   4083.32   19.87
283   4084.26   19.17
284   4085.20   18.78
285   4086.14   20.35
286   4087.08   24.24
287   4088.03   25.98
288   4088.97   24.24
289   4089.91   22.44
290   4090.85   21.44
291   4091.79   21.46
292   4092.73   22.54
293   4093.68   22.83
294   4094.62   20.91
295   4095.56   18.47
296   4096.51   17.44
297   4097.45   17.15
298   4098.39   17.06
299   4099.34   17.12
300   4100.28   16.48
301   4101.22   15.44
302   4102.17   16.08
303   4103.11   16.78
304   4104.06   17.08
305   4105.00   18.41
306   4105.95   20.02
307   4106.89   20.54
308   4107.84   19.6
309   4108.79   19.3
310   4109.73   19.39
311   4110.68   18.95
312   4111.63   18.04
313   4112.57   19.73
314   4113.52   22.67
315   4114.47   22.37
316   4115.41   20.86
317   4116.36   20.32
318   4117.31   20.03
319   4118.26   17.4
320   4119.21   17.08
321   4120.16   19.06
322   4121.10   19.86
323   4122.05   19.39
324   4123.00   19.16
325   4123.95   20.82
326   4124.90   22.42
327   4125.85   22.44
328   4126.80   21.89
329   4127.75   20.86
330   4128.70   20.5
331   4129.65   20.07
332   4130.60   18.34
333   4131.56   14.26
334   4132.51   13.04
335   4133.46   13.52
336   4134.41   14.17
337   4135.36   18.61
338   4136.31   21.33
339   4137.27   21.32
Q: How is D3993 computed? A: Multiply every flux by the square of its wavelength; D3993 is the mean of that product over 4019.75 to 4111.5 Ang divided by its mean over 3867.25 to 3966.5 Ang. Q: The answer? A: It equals 2.38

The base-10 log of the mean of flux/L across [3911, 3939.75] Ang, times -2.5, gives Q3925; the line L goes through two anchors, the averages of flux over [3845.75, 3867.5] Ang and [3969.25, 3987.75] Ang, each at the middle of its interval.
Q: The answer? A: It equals 0.33 mag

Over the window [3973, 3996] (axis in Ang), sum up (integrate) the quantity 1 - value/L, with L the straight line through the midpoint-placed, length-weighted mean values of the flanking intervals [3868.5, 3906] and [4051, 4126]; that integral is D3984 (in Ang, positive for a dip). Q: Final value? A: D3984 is -3.1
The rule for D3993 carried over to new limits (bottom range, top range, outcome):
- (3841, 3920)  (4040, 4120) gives 2.40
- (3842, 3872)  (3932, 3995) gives 1.45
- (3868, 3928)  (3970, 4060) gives 1.99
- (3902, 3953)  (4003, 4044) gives 2.32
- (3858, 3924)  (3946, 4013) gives 1.54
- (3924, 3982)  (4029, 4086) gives 2.36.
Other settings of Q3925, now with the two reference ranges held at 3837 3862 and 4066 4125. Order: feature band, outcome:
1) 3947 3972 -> 0.49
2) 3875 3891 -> 0.12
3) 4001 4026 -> -0.20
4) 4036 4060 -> -0.05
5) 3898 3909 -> 0.02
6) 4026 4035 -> -0.01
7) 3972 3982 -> 0.15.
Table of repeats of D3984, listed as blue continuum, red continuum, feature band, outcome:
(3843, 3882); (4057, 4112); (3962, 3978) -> 7.99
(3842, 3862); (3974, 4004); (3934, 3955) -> 8.10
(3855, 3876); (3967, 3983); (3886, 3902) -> -3.07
